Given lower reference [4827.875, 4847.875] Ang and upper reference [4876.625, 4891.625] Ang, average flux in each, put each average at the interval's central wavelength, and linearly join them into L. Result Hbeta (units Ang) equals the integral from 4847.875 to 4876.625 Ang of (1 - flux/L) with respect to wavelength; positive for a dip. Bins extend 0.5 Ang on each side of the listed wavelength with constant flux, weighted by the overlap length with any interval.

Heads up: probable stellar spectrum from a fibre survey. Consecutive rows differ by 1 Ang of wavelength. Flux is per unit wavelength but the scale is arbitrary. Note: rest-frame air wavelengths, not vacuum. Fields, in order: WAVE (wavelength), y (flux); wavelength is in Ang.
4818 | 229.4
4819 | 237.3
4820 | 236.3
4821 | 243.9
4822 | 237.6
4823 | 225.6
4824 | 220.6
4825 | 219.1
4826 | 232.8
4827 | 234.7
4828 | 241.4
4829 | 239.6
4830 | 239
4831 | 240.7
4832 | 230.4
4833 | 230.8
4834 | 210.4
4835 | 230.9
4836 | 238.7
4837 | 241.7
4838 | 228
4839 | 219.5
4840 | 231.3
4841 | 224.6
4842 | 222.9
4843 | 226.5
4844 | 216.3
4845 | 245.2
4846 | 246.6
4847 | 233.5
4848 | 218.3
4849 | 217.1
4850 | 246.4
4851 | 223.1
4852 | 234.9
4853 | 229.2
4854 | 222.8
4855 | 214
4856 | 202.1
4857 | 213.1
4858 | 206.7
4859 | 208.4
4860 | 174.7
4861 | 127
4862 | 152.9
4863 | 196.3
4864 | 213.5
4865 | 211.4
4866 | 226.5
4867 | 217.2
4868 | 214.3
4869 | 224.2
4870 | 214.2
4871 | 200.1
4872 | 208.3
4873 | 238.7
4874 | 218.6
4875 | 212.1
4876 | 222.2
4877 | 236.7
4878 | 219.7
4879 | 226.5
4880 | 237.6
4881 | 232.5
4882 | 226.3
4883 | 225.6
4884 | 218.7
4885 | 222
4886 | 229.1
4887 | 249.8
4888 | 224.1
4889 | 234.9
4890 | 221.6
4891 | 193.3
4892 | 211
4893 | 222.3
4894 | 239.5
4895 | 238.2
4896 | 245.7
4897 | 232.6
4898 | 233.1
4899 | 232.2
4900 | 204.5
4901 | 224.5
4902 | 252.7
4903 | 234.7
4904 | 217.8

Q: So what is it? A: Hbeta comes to 2.3 Ang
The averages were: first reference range 231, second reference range 226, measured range 211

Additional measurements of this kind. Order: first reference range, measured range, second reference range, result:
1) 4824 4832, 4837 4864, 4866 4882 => 1.5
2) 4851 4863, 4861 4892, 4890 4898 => -0.5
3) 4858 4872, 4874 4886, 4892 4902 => -0.6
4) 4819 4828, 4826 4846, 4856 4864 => -1.4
